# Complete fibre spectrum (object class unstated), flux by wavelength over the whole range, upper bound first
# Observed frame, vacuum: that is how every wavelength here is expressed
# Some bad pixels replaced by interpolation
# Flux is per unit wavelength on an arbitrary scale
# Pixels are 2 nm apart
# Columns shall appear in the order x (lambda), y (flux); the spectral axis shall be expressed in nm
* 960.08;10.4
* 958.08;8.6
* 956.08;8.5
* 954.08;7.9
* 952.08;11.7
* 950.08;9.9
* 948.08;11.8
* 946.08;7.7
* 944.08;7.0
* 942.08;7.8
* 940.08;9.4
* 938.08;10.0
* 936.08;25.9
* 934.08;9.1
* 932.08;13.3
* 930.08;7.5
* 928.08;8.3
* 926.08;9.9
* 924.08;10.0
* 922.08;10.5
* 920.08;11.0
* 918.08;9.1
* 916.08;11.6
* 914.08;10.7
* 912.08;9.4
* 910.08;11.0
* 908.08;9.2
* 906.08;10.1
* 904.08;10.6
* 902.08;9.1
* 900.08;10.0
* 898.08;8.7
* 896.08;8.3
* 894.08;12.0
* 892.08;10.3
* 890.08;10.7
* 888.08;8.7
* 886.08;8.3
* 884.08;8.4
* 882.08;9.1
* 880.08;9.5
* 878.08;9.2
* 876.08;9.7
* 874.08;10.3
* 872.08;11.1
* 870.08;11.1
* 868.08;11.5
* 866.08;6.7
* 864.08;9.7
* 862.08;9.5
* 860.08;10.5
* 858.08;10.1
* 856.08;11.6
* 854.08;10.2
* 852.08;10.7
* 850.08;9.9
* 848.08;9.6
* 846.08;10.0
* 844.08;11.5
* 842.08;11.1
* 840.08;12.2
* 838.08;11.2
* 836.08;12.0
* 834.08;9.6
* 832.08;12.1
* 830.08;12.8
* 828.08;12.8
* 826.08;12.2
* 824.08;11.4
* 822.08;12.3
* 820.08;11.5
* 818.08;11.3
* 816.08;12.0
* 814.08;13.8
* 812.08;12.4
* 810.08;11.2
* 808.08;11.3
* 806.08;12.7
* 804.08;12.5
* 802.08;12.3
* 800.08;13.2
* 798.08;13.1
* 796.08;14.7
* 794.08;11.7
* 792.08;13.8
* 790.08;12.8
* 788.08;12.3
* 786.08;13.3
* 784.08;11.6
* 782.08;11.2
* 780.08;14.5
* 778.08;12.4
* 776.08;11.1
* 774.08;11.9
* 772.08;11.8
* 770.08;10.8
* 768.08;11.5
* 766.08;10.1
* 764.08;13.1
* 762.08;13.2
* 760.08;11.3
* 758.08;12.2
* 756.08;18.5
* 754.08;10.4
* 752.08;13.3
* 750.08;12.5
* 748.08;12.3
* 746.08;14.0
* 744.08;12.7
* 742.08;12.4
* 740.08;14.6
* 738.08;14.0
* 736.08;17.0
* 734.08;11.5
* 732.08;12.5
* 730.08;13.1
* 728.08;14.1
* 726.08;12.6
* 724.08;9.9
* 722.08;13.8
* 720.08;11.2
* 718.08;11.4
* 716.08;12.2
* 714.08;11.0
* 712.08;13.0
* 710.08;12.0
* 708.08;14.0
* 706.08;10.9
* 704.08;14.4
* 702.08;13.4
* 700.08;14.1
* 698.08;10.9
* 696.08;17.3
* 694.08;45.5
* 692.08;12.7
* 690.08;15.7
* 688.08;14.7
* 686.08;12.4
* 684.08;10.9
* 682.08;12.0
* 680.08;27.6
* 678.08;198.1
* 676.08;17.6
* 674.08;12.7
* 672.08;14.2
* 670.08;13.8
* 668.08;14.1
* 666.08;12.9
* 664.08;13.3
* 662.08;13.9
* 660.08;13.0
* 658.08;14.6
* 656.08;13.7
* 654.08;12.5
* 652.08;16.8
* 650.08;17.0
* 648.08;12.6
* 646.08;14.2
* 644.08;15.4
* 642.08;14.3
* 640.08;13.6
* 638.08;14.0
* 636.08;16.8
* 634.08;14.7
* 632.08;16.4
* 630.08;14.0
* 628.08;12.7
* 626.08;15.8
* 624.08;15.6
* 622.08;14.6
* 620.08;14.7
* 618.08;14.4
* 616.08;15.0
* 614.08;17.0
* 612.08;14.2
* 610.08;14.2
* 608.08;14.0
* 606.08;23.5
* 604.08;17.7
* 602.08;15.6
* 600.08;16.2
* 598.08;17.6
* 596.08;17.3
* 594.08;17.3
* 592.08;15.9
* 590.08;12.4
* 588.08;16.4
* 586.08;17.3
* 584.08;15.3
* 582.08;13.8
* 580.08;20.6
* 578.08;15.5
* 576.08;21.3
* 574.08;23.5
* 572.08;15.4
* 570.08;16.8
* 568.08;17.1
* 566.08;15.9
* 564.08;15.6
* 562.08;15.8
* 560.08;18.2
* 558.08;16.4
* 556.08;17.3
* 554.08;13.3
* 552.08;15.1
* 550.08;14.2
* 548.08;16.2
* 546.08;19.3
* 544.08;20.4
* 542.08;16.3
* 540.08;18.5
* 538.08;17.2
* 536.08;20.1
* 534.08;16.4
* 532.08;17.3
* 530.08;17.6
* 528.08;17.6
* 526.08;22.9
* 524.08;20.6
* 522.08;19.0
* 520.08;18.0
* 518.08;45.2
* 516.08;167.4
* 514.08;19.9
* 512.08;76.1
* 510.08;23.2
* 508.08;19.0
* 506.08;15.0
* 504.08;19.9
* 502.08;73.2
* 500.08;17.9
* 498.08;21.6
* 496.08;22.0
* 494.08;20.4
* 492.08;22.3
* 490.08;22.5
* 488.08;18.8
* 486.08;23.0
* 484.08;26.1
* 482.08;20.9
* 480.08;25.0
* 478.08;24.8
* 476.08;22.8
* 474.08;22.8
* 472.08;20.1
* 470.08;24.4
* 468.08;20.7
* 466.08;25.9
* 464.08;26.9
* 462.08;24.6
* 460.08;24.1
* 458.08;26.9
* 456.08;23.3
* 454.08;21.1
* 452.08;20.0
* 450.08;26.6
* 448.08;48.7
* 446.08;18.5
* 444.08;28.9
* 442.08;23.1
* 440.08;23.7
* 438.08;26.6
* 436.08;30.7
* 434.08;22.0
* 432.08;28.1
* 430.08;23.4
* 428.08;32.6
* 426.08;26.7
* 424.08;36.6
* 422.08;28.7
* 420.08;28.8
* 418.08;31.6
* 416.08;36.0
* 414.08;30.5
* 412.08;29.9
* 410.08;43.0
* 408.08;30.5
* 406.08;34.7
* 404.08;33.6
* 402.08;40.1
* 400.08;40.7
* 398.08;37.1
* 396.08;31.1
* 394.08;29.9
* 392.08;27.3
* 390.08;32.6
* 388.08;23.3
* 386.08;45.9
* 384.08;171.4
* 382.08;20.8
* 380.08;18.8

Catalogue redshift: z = 0.032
